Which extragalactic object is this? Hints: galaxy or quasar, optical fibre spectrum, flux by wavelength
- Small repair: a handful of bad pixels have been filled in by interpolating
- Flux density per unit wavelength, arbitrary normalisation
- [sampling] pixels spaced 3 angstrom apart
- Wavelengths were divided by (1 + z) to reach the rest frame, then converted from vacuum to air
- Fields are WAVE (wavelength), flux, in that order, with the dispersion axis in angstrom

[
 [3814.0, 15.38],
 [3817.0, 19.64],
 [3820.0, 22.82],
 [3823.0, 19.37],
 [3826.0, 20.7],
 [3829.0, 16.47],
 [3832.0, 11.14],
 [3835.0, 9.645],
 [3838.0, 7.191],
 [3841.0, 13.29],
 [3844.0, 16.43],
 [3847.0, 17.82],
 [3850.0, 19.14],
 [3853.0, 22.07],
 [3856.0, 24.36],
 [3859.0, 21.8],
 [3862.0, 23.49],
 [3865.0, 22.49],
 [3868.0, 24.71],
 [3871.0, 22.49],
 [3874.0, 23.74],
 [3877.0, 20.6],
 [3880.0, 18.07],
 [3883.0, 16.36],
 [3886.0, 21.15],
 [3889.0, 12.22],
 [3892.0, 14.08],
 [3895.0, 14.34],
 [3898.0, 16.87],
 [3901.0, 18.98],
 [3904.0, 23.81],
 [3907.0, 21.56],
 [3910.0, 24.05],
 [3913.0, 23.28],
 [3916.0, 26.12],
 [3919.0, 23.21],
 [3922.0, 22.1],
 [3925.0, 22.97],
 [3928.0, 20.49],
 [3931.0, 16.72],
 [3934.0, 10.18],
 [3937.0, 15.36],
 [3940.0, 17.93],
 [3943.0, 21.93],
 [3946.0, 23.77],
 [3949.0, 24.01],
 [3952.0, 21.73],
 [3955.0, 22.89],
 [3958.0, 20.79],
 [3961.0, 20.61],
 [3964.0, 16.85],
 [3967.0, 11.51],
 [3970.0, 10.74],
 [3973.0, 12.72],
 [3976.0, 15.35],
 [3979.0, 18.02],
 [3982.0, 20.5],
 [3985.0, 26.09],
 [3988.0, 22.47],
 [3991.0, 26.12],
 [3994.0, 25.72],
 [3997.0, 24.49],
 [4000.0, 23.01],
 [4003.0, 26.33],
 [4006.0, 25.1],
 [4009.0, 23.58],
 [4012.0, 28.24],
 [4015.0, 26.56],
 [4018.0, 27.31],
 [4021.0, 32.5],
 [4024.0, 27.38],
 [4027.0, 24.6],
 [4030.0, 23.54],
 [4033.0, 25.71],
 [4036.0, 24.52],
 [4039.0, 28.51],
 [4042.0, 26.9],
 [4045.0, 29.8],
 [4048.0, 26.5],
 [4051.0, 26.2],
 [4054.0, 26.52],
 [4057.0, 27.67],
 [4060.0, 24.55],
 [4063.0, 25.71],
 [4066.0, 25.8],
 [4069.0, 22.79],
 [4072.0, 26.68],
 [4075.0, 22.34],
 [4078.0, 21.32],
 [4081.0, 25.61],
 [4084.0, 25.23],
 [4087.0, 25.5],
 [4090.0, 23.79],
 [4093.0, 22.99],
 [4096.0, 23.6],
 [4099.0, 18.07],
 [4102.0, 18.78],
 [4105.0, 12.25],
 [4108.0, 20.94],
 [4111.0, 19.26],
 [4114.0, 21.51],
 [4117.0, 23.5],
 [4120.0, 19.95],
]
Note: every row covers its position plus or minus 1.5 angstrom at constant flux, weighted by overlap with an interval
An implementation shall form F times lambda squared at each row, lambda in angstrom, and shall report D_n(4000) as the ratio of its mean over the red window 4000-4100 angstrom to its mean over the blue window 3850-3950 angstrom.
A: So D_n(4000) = 1.3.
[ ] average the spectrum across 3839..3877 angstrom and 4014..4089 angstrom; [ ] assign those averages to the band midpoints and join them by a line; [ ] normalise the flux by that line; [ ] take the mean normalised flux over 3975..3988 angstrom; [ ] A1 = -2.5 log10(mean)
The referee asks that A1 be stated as 0.18 mag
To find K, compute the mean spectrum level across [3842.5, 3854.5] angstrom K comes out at 18.9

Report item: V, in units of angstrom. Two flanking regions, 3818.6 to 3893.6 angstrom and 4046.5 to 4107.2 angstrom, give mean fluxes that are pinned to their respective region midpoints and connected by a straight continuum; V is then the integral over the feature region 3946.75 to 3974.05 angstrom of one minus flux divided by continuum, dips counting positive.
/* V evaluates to 3.4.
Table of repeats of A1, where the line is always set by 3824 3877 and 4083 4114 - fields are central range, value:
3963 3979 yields 0.40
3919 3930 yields -0.13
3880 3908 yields 0.09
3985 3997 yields -0.24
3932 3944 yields 0.21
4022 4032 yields -0.25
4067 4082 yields -0.15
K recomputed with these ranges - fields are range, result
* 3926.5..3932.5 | 18.6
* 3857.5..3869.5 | 23.1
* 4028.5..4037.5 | 24.6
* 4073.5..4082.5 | 23.1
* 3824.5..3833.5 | 16.1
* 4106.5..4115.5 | 20.6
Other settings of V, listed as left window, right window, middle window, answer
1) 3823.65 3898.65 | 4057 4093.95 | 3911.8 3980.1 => 4.77 angstrom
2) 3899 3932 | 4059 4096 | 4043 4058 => -2.10 angstrom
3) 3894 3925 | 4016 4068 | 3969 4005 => 5.08 angstrom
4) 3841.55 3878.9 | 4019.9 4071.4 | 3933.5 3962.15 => 4.22 angstrom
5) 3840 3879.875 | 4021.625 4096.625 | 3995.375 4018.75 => -1.19 angstrom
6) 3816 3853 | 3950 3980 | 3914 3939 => -4.03 angstrom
